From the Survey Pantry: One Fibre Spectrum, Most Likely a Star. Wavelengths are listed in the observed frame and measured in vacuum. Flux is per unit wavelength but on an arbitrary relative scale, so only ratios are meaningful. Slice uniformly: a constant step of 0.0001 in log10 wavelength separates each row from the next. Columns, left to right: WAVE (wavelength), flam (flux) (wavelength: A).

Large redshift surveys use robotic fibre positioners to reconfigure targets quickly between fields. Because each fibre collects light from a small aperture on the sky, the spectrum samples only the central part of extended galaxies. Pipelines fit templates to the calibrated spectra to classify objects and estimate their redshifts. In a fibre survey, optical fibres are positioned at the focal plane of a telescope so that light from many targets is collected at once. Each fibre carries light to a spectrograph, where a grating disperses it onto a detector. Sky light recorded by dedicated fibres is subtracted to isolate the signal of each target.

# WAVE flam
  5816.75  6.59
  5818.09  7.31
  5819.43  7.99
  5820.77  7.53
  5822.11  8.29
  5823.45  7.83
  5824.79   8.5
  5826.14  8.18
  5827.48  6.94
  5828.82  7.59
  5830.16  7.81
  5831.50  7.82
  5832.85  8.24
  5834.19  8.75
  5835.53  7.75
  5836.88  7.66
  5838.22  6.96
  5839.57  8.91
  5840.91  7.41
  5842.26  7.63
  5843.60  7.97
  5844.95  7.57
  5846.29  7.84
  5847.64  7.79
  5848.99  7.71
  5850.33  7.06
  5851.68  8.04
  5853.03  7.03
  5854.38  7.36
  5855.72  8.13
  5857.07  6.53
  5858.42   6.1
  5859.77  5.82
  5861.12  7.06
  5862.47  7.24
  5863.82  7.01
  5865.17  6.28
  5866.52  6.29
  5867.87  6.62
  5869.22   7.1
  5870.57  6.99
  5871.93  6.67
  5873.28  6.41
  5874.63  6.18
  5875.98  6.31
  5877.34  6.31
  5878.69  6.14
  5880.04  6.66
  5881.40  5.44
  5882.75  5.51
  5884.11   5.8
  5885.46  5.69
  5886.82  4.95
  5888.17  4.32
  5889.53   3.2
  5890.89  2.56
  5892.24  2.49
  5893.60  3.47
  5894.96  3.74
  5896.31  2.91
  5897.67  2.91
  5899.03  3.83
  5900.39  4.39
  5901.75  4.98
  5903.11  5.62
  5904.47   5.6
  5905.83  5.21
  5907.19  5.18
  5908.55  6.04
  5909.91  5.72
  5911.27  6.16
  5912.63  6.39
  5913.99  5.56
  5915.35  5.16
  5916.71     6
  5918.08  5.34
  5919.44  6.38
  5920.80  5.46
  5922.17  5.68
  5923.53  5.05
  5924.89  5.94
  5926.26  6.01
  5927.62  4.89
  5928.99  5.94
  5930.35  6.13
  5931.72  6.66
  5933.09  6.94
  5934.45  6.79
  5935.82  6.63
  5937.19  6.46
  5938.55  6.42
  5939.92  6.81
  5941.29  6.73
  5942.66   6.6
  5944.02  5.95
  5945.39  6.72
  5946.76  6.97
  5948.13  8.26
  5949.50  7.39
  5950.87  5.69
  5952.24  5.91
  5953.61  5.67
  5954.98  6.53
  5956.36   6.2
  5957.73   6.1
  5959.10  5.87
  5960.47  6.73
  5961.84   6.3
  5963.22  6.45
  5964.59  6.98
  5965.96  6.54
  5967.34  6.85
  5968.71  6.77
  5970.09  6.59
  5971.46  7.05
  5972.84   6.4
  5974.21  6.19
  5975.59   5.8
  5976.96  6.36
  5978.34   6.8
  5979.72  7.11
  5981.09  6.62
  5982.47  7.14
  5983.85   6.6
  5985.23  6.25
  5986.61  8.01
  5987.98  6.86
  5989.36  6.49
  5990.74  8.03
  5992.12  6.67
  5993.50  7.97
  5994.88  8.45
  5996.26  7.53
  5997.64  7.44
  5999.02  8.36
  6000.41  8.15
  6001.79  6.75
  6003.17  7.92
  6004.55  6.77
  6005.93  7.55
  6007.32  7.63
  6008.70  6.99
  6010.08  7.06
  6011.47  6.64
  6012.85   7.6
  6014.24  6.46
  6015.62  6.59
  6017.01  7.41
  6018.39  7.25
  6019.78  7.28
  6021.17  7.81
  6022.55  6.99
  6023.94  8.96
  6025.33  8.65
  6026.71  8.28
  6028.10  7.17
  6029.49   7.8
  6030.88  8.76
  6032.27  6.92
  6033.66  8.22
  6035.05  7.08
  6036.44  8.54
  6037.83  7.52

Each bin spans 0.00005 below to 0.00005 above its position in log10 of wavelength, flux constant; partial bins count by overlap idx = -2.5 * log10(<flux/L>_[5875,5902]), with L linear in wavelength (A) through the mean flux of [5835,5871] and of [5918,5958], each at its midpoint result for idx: 0.44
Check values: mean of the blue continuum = 7.25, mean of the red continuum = 6.29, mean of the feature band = 4.59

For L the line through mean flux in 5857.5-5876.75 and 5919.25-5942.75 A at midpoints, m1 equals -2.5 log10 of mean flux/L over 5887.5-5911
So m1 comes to 0.43 mag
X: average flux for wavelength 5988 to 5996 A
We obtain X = 7.47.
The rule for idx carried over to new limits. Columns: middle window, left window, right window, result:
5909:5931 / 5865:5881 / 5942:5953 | 0.153 mag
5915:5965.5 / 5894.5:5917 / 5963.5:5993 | -0.076 mag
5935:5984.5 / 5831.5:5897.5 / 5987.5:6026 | 0.084 mag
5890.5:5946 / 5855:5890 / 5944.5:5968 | 0.170 mag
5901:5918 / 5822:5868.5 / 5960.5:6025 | 0.285 mag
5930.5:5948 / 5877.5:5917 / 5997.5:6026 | -0.148 mag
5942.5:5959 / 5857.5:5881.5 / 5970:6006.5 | 0.072 mag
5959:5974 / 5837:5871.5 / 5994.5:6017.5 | 0.111 mag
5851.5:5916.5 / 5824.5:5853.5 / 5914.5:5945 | 0.232 mag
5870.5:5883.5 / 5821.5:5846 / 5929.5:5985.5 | 0.191 mag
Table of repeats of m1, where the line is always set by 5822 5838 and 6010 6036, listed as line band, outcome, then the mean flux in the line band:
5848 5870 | 0.13 mag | 6.97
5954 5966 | 0.20 mag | 6.39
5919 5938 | 0.26 mag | 6.07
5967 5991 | 0.13 mag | 6.75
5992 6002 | -0.02 mag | 7.76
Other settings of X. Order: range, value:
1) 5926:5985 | 6.5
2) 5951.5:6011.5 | 6.89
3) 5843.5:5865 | 7.22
